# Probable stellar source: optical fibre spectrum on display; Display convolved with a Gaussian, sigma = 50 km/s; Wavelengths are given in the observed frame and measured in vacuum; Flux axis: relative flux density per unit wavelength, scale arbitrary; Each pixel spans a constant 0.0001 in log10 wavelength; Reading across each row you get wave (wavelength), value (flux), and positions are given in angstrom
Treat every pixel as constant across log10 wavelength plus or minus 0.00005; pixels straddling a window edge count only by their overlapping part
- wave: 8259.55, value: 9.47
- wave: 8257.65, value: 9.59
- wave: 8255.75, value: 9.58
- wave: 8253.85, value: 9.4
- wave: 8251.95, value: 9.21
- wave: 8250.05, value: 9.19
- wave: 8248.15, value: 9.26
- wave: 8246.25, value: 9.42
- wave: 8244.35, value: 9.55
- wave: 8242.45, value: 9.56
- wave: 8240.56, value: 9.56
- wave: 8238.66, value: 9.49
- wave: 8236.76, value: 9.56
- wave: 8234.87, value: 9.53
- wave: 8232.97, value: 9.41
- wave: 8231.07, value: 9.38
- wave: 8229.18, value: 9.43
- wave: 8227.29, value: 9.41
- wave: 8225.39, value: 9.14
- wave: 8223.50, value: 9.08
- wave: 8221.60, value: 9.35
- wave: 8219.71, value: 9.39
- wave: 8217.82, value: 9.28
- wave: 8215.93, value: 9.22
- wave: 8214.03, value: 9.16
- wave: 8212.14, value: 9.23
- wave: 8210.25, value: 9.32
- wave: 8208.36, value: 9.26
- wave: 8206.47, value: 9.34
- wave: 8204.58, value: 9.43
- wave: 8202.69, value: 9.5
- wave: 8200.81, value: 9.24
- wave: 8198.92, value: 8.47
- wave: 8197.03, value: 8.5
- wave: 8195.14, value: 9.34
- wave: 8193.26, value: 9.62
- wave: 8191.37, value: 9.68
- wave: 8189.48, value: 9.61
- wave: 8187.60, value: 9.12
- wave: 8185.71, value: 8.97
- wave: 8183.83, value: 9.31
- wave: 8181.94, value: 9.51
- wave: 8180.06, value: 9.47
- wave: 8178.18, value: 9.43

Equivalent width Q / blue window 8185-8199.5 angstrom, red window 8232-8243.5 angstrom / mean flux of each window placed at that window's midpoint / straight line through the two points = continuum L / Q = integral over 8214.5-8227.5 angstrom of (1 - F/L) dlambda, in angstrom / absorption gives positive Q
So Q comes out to 0.2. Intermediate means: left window 9.18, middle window 9.25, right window 9.52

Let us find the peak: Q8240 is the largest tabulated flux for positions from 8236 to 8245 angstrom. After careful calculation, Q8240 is 9.56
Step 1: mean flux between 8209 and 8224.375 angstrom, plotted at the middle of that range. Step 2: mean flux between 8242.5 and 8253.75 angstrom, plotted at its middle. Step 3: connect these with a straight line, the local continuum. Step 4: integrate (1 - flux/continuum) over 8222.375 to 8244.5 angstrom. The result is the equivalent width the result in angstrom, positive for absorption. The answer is -0.3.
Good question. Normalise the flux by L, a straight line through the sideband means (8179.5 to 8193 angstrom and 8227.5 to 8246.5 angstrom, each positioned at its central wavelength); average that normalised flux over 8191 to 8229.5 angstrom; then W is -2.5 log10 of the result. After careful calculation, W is 0.02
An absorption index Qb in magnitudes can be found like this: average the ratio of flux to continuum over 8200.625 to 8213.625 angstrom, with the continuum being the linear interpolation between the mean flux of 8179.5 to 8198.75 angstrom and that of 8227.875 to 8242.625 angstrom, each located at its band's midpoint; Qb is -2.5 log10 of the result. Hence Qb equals 0.00 mag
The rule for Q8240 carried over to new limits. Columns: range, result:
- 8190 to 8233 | 9.68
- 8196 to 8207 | 9.5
